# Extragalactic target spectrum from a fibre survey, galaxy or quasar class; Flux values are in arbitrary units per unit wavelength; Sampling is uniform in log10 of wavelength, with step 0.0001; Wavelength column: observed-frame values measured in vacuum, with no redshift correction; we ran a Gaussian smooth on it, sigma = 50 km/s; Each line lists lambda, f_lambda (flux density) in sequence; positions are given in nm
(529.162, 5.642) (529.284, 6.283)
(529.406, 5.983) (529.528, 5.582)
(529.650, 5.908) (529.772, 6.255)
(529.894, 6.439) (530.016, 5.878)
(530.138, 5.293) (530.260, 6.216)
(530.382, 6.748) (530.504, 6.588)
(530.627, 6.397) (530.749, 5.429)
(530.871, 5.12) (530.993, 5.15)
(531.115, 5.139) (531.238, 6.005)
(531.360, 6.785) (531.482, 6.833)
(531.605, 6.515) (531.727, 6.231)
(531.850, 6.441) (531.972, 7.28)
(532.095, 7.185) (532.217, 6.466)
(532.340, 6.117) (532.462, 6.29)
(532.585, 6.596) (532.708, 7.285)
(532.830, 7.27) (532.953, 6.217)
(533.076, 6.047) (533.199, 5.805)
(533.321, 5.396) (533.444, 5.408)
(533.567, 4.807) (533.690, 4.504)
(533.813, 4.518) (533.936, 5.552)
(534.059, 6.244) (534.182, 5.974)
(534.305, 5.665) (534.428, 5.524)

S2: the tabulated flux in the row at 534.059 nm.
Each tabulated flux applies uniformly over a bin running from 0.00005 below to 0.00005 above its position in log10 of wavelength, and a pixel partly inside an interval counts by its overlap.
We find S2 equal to 6.244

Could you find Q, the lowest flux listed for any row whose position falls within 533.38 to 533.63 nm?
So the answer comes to 4.807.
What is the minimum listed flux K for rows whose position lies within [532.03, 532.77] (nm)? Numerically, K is 6.117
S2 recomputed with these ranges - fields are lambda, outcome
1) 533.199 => 5.805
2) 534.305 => 5.665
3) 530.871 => 5.12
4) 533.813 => 4.518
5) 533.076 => 6.047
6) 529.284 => 6.283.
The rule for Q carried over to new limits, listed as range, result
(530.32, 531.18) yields 5.12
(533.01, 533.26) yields 5.805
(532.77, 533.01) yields 6.217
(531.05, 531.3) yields 5.139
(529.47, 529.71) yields 5.582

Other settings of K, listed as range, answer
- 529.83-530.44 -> 5.293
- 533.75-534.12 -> 4.518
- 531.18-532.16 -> 6.005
